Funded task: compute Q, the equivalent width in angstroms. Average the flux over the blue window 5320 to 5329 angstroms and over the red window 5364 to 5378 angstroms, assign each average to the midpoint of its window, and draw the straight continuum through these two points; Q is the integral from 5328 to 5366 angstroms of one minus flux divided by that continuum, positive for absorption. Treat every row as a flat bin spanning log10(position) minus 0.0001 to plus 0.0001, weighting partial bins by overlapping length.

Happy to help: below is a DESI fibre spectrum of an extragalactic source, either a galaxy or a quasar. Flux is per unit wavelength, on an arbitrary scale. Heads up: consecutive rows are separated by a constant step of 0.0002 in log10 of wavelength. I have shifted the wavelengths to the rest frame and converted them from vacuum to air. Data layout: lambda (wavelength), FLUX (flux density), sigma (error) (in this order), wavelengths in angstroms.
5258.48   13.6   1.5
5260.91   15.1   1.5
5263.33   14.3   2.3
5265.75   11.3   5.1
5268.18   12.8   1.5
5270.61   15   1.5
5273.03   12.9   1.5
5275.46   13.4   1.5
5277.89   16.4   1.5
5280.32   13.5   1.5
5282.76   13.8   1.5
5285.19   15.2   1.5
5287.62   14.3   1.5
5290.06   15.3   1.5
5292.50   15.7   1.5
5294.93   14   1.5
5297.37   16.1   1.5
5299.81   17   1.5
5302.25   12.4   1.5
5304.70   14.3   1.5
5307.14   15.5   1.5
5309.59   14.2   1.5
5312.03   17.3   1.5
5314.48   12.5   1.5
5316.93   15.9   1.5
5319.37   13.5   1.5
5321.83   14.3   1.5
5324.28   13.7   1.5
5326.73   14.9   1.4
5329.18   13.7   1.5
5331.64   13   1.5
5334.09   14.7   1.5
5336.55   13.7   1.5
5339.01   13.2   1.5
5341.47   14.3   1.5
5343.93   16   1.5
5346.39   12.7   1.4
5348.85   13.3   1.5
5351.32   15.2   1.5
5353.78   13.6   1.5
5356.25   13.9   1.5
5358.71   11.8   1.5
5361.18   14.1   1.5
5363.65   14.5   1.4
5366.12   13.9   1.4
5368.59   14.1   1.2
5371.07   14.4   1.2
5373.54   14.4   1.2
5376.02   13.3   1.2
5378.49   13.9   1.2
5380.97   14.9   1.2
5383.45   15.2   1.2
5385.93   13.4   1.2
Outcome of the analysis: 0.7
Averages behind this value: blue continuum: 14.2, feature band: 13.8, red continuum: 14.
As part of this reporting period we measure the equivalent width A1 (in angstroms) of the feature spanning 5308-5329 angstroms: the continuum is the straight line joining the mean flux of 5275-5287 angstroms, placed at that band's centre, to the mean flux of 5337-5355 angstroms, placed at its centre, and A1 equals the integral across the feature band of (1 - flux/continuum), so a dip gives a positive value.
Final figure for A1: -0.40 angstroms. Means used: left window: 14.5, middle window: 14.5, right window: 14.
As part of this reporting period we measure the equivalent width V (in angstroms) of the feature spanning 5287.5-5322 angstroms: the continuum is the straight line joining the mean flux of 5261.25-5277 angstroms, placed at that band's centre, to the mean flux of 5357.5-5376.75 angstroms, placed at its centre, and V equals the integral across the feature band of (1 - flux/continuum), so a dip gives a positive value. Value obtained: -3.21 angstroms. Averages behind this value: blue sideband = 13.5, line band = 14.8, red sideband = 13.8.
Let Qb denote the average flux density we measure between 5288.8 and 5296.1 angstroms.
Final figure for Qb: 15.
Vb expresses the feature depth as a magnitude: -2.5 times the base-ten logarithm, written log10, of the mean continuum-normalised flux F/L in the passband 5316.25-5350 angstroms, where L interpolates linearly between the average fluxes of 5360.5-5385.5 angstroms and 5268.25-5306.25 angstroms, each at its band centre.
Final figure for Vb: 0.03 mag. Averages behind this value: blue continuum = 14.6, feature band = 14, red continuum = 14.2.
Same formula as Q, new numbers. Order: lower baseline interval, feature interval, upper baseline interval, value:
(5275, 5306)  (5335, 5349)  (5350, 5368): 0.16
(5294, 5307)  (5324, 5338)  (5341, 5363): 0.31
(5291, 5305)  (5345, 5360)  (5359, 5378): 0.80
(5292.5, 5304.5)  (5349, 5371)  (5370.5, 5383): 0.75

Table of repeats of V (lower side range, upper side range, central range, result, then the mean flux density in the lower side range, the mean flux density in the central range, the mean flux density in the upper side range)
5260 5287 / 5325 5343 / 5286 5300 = -1.3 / 14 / 15.3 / 14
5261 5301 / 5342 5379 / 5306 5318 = -0.7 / 14.5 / 15.1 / 13.9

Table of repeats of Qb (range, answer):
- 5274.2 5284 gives 14.3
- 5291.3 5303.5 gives 15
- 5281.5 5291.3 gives 14.6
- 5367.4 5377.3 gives 14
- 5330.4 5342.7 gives 13.8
